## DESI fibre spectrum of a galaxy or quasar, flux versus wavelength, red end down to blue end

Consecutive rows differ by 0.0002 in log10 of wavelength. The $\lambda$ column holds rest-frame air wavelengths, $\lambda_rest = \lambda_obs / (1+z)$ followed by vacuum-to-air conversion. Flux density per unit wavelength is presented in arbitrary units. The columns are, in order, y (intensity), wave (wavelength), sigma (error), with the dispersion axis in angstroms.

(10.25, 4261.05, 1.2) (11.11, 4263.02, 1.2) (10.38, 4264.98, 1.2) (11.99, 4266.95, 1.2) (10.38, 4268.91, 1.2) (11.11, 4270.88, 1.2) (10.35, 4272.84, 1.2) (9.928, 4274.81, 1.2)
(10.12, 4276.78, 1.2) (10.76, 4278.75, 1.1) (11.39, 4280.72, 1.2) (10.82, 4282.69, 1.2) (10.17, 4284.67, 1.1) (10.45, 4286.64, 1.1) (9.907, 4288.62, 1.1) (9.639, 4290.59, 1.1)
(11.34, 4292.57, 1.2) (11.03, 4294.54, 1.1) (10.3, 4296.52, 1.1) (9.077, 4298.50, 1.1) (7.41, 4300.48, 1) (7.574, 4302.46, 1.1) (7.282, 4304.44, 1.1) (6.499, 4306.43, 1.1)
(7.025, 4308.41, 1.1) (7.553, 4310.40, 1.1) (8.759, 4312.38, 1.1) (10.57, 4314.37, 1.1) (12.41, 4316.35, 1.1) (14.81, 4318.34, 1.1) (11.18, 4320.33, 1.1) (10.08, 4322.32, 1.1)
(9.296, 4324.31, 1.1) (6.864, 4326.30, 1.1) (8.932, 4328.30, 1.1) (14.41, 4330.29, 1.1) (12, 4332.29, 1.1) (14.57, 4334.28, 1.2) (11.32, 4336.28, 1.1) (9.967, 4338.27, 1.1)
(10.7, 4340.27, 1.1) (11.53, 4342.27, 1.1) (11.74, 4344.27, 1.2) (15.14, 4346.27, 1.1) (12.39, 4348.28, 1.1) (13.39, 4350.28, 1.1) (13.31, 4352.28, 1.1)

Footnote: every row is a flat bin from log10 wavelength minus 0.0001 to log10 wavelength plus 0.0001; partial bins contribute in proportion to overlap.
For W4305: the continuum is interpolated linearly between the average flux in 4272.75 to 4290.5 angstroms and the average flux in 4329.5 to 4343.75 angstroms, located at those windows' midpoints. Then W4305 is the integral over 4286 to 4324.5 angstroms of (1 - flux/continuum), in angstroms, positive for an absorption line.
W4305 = 5.2 angstroms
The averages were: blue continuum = 10.4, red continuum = 12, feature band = 9.61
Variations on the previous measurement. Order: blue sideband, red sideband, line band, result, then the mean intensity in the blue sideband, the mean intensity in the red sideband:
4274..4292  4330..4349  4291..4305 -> 2.1 angstroms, 10.4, 12.3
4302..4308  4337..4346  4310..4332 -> -4.1 angstroms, 7.07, 11.3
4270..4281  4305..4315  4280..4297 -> -1.8 angstroms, 10.6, 7.95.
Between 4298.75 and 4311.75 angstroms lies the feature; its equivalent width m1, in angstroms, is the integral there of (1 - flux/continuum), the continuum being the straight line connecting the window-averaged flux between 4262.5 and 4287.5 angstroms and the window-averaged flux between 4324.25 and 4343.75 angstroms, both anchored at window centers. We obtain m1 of 4.2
